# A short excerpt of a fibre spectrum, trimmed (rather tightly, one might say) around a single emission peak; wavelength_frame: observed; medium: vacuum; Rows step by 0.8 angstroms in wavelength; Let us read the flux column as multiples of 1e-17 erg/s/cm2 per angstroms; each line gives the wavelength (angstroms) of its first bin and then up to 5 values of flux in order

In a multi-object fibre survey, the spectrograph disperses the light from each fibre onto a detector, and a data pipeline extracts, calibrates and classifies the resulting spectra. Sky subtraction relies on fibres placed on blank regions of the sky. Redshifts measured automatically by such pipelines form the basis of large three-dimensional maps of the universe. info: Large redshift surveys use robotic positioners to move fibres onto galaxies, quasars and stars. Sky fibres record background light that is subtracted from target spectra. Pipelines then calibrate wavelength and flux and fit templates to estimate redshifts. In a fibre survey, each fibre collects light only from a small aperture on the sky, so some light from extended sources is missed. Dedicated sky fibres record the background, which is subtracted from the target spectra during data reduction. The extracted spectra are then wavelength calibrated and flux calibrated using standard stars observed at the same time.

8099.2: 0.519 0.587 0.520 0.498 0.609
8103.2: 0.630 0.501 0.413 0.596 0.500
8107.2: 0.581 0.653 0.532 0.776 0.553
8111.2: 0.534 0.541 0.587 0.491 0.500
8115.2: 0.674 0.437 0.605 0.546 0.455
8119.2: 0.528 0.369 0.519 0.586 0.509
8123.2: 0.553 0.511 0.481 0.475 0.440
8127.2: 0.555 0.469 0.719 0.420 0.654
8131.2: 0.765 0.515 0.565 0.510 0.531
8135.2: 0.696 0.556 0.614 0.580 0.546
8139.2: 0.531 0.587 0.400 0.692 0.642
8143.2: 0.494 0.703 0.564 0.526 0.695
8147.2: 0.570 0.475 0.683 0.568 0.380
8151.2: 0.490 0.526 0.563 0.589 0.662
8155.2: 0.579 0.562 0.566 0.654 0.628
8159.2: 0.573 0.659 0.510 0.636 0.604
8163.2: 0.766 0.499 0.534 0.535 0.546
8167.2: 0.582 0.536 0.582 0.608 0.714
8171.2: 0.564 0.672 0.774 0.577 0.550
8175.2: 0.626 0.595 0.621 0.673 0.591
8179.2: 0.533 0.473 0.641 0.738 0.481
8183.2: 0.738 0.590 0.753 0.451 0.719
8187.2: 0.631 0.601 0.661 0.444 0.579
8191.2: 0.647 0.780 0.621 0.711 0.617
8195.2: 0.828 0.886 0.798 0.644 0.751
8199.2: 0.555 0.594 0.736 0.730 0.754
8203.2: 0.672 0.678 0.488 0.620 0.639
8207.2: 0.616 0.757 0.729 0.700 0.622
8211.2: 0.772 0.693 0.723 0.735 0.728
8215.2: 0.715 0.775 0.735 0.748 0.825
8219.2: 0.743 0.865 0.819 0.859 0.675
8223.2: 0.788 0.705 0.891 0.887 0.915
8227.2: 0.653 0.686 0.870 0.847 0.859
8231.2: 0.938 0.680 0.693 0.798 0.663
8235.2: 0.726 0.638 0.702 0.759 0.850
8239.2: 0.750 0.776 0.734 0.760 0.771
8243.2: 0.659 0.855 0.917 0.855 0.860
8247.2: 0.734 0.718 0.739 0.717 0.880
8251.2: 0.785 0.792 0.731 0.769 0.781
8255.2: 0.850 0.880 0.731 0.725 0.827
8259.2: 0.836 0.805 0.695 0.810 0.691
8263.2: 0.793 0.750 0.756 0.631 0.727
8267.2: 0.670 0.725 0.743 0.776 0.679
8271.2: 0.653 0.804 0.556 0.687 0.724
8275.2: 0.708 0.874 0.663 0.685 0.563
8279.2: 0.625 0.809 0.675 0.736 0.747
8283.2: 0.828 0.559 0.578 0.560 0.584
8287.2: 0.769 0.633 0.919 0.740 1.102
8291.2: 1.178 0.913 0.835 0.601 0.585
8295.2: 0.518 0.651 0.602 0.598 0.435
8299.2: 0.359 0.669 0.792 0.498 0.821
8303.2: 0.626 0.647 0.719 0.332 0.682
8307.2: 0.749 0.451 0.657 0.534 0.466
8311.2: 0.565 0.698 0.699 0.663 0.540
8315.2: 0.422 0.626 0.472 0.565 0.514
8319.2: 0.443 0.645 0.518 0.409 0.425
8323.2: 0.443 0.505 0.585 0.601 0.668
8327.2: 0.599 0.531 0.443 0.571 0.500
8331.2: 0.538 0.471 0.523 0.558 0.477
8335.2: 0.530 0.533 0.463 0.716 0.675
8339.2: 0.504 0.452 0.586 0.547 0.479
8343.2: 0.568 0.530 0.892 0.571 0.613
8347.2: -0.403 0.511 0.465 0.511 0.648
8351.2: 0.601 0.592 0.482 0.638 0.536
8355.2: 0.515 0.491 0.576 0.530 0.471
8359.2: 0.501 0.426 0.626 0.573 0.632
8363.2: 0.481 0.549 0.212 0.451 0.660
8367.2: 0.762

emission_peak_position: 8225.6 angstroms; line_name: Mg II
